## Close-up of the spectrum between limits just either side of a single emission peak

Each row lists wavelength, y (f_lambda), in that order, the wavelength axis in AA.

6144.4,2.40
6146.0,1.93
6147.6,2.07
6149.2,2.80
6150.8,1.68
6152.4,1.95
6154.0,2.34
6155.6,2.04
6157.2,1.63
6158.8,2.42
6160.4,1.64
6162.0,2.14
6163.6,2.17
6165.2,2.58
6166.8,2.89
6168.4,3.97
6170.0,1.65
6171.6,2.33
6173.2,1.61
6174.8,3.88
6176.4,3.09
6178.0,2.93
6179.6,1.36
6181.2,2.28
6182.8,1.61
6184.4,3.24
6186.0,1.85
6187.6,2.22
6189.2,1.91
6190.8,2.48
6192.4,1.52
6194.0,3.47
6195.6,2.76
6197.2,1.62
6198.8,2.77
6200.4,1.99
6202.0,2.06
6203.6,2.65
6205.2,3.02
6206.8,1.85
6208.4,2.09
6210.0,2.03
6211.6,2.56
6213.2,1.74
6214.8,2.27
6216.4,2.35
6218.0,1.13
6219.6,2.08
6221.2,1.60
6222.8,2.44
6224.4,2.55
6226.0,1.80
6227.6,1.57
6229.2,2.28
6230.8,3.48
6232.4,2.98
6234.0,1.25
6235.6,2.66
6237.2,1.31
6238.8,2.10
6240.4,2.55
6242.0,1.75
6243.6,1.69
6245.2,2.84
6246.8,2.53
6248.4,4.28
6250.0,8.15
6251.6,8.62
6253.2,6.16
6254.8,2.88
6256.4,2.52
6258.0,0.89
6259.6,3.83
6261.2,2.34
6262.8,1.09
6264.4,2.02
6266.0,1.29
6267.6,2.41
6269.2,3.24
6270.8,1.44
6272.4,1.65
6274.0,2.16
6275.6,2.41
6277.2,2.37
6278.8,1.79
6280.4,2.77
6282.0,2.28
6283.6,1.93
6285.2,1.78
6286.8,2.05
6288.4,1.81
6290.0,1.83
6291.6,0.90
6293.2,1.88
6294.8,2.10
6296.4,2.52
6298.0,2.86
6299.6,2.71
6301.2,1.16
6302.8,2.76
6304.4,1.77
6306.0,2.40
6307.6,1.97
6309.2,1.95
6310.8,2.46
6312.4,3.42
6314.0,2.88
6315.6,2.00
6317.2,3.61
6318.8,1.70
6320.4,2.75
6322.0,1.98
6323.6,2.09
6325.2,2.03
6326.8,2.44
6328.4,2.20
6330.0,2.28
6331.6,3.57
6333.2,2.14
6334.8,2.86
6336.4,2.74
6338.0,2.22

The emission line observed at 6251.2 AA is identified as H-beta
